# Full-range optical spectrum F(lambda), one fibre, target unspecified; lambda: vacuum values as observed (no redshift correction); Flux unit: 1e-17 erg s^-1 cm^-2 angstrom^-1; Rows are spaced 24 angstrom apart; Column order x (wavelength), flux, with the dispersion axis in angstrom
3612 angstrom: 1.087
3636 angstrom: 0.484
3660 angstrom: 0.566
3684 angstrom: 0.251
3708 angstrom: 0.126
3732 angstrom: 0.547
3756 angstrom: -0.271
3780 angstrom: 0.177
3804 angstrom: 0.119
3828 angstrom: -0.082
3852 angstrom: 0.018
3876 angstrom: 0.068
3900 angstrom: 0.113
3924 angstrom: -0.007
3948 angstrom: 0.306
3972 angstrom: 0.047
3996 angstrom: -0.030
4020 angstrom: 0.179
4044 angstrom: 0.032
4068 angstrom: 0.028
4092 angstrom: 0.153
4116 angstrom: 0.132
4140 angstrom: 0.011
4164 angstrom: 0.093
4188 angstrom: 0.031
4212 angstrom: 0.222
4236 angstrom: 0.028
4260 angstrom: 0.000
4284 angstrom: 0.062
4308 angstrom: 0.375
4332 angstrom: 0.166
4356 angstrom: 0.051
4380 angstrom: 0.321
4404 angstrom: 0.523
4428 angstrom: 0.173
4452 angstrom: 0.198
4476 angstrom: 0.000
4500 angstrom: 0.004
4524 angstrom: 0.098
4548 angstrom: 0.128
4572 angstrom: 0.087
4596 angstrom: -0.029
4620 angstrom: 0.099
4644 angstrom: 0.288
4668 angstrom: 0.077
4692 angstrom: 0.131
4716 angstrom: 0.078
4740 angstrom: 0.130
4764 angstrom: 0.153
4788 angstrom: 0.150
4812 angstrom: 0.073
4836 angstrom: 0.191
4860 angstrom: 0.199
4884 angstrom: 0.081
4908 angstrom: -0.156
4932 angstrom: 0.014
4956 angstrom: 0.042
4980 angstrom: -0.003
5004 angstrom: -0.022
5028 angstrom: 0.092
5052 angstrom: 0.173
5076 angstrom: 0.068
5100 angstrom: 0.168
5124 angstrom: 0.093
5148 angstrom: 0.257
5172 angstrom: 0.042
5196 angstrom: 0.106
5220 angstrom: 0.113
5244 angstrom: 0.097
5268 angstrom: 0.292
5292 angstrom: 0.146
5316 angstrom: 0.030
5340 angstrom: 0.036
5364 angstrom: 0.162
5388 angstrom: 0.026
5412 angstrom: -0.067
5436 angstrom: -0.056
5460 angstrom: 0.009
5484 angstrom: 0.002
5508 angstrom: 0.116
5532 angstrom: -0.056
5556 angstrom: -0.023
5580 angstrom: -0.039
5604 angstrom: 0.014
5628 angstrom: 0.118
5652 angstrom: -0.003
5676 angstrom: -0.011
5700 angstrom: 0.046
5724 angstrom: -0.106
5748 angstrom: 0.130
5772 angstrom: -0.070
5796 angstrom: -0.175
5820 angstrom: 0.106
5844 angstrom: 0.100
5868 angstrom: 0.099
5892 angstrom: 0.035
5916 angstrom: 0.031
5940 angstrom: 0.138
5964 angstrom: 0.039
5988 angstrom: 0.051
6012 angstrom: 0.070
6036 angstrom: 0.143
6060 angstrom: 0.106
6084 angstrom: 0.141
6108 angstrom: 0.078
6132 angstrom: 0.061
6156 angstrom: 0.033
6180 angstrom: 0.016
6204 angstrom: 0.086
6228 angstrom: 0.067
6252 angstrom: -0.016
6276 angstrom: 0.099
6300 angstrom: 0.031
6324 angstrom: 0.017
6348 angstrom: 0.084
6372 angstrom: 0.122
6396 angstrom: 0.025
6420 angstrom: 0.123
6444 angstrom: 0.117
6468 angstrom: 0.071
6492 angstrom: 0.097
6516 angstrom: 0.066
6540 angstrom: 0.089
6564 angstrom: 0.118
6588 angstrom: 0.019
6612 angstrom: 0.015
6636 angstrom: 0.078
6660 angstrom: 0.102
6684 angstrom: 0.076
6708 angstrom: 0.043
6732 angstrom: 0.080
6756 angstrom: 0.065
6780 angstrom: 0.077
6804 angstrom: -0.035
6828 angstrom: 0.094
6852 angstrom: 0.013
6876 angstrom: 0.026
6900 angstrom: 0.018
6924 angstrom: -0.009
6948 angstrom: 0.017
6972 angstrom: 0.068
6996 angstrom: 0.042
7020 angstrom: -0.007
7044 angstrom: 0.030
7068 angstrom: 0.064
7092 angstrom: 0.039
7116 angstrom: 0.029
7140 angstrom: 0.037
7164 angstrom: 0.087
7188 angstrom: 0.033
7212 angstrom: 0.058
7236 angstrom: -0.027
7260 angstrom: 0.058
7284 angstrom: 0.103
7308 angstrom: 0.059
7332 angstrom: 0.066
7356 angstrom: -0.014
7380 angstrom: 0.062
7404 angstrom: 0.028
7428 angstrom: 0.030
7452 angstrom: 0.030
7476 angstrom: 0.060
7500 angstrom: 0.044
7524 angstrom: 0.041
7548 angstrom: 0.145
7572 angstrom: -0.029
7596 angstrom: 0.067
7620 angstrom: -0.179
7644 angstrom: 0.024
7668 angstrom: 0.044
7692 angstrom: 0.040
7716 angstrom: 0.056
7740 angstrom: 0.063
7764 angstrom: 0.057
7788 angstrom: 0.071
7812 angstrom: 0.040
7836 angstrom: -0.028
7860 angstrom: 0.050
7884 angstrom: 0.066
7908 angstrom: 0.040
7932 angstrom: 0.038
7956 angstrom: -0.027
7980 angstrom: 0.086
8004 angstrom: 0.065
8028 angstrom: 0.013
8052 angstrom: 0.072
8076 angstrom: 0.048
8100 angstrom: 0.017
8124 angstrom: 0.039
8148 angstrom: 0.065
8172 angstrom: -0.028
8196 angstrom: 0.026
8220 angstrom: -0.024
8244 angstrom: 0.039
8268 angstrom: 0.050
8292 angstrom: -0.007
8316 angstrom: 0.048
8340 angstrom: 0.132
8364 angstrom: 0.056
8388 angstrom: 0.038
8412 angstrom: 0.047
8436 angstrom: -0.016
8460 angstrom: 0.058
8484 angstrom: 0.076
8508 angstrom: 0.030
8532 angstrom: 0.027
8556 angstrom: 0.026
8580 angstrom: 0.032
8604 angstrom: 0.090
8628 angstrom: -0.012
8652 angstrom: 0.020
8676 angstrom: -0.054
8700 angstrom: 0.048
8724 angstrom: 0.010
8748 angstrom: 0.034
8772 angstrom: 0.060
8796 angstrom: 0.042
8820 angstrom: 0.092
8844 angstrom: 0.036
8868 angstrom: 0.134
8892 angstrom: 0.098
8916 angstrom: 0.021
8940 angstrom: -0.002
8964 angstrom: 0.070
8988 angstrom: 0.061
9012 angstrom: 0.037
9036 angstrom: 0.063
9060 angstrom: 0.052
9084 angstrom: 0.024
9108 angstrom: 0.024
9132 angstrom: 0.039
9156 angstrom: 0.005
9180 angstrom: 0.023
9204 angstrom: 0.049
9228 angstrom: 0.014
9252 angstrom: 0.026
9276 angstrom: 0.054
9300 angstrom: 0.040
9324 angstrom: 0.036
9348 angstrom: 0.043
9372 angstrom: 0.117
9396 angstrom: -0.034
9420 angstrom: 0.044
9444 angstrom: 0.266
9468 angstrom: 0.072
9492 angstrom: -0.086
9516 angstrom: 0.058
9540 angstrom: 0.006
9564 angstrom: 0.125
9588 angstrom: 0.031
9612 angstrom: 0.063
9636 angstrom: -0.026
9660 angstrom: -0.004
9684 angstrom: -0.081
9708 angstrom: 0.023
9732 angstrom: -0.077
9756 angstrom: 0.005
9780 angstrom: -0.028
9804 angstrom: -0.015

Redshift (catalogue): 0.075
